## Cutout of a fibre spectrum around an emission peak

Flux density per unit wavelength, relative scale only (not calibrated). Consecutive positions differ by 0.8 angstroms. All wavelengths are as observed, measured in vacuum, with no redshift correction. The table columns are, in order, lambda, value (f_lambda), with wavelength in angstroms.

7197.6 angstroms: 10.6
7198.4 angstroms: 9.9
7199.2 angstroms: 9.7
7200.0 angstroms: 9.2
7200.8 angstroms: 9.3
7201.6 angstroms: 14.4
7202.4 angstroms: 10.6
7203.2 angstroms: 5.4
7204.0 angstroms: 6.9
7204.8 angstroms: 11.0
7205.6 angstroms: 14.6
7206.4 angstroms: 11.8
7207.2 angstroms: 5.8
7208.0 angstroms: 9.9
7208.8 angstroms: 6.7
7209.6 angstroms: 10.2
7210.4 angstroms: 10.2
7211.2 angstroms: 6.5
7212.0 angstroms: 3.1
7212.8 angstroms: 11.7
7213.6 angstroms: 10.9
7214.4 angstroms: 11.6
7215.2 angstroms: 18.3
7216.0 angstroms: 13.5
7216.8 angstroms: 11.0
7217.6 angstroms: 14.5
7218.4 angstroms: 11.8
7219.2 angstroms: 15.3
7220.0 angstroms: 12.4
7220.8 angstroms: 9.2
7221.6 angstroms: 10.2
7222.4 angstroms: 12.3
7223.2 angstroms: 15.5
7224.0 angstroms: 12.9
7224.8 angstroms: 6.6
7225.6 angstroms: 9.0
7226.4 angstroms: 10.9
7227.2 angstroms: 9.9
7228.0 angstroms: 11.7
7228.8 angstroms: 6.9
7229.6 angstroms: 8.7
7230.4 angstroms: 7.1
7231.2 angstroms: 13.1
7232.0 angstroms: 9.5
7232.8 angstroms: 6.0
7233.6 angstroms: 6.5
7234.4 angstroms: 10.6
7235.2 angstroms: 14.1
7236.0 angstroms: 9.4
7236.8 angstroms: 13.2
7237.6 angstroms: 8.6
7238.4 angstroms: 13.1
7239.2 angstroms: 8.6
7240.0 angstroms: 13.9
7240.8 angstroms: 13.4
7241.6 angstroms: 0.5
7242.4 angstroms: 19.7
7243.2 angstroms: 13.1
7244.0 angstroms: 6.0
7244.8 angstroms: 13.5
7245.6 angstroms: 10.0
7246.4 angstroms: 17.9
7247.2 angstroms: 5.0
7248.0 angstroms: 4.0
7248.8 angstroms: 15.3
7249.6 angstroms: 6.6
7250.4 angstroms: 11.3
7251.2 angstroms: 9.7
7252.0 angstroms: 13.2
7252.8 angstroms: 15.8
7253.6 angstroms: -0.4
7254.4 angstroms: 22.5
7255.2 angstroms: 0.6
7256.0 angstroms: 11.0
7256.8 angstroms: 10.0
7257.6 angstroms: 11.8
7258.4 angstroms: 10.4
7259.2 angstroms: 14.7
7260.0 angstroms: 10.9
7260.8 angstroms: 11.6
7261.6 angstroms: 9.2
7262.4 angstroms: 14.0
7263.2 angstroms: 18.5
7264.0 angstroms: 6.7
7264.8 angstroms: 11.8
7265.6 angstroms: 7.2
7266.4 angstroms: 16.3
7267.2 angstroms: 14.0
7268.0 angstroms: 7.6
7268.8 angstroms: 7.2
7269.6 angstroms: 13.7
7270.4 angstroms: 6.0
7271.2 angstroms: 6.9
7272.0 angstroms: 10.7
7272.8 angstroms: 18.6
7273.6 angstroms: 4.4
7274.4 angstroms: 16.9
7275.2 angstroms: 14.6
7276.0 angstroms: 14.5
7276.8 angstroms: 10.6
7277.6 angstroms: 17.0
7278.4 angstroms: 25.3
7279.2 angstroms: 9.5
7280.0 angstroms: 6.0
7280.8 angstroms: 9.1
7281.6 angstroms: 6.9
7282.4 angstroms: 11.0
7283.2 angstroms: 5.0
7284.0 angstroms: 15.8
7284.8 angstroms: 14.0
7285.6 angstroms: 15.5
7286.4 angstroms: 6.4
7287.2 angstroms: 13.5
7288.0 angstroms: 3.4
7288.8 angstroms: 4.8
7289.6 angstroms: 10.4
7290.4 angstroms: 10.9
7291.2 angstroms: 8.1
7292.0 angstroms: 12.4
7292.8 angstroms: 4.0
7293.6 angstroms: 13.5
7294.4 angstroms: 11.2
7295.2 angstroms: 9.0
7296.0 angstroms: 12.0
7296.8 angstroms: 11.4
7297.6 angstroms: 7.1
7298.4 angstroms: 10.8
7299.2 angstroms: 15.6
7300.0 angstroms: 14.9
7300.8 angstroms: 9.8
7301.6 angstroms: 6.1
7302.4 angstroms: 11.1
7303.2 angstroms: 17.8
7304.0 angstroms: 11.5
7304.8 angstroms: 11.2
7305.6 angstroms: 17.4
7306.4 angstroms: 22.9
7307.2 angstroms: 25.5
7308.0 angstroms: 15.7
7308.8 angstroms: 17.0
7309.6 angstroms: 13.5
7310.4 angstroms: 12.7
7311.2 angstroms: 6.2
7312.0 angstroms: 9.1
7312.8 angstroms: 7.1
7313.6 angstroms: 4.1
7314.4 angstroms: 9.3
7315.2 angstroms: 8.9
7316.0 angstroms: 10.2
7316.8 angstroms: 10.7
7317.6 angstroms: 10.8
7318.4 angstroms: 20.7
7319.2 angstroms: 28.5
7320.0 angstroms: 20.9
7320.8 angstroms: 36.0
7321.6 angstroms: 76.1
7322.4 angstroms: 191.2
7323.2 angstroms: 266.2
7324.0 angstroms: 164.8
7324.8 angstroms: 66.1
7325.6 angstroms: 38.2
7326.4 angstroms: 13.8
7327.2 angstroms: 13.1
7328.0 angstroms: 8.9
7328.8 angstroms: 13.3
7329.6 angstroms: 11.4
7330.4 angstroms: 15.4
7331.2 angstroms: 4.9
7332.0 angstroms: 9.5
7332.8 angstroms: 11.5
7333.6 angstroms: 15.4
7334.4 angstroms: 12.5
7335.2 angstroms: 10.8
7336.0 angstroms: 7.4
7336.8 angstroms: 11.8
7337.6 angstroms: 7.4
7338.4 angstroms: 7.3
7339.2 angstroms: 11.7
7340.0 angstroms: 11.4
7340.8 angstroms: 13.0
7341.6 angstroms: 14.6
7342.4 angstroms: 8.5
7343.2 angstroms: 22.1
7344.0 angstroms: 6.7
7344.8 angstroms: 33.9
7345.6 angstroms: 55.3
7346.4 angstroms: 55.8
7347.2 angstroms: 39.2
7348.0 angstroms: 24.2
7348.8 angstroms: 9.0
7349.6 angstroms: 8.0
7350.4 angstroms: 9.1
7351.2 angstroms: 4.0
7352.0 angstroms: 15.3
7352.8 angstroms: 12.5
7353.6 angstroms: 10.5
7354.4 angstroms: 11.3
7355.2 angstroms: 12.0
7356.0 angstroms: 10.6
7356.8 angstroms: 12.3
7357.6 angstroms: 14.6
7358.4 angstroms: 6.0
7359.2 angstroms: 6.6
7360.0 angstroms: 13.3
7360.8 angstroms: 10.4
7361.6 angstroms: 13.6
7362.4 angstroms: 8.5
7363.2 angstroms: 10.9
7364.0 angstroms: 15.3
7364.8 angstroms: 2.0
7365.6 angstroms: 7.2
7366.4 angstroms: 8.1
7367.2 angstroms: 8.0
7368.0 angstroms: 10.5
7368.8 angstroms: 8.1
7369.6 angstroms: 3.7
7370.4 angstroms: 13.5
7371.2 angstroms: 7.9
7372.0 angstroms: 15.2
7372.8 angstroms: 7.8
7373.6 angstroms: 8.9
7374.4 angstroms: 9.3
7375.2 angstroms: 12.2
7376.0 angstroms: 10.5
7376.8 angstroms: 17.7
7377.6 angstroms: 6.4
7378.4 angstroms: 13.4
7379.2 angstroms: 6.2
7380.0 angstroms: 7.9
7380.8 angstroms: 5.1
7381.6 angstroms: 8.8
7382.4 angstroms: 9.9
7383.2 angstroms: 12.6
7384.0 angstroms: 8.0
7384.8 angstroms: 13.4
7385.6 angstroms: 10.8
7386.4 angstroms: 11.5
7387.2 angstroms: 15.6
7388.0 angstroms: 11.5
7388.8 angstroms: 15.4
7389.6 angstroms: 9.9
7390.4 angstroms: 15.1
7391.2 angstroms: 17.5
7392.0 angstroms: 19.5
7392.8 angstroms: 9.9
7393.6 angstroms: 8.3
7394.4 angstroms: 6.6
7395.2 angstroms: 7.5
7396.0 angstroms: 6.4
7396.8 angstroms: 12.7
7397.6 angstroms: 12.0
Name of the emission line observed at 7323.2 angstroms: H-alpha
